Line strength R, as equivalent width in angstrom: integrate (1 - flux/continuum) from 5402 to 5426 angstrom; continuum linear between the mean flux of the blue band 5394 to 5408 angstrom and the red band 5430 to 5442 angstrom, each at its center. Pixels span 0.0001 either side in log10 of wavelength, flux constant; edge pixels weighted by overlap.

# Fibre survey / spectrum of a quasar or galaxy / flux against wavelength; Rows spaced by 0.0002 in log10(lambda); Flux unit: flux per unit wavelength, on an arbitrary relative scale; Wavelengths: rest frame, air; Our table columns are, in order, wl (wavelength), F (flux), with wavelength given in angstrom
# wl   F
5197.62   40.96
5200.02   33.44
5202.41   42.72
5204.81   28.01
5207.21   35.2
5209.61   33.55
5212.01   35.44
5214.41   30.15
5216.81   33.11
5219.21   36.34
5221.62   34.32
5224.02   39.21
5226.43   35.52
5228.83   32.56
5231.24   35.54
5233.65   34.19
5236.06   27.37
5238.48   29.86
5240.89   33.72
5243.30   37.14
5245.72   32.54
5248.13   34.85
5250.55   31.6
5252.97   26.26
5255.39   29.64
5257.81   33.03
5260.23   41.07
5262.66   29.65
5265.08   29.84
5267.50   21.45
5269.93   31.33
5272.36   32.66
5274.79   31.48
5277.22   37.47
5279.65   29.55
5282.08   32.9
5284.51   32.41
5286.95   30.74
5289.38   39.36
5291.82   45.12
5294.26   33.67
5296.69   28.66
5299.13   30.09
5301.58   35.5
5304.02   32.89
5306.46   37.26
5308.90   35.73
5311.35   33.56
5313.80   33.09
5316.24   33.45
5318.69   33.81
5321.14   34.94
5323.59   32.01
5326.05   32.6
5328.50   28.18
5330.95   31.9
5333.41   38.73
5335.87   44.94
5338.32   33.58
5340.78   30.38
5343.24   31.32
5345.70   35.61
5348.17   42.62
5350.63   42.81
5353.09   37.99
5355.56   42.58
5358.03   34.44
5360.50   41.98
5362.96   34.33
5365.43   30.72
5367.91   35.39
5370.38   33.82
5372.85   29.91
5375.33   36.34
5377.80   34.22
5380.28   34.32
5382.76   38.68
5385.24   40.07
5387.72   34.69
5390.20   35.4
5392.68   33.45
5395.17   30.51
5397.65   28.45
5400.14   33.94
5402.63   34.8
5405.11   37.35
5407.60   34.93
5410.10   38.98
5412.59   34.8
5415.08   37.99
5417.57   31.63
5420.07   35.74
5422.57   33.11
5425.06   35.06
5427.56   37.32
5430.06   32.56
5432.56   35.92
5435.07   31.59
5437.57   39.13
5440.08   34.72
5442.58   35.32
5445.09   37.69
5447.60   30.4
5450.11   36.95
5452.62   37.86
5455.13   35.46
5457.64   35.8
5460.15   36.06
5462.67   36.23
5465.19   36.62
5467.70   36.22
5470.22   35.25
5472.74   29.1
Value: -1.1 angstrom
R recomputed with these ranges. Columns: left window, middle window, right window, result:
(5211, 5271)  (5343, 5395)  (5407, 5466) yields -2.6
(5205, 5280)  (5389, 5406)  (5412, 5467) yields 0.7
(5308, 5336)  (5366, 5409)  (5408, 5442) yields 0.4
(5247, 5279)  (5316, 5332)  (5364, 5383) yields 0.2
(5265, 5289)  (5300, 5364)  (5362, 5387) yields -4.4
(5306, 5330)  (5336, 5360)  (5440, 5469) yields -2.5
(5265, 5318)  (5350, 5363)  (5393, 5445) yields -2.0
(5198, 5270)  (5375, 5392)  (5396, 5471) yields -0.7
